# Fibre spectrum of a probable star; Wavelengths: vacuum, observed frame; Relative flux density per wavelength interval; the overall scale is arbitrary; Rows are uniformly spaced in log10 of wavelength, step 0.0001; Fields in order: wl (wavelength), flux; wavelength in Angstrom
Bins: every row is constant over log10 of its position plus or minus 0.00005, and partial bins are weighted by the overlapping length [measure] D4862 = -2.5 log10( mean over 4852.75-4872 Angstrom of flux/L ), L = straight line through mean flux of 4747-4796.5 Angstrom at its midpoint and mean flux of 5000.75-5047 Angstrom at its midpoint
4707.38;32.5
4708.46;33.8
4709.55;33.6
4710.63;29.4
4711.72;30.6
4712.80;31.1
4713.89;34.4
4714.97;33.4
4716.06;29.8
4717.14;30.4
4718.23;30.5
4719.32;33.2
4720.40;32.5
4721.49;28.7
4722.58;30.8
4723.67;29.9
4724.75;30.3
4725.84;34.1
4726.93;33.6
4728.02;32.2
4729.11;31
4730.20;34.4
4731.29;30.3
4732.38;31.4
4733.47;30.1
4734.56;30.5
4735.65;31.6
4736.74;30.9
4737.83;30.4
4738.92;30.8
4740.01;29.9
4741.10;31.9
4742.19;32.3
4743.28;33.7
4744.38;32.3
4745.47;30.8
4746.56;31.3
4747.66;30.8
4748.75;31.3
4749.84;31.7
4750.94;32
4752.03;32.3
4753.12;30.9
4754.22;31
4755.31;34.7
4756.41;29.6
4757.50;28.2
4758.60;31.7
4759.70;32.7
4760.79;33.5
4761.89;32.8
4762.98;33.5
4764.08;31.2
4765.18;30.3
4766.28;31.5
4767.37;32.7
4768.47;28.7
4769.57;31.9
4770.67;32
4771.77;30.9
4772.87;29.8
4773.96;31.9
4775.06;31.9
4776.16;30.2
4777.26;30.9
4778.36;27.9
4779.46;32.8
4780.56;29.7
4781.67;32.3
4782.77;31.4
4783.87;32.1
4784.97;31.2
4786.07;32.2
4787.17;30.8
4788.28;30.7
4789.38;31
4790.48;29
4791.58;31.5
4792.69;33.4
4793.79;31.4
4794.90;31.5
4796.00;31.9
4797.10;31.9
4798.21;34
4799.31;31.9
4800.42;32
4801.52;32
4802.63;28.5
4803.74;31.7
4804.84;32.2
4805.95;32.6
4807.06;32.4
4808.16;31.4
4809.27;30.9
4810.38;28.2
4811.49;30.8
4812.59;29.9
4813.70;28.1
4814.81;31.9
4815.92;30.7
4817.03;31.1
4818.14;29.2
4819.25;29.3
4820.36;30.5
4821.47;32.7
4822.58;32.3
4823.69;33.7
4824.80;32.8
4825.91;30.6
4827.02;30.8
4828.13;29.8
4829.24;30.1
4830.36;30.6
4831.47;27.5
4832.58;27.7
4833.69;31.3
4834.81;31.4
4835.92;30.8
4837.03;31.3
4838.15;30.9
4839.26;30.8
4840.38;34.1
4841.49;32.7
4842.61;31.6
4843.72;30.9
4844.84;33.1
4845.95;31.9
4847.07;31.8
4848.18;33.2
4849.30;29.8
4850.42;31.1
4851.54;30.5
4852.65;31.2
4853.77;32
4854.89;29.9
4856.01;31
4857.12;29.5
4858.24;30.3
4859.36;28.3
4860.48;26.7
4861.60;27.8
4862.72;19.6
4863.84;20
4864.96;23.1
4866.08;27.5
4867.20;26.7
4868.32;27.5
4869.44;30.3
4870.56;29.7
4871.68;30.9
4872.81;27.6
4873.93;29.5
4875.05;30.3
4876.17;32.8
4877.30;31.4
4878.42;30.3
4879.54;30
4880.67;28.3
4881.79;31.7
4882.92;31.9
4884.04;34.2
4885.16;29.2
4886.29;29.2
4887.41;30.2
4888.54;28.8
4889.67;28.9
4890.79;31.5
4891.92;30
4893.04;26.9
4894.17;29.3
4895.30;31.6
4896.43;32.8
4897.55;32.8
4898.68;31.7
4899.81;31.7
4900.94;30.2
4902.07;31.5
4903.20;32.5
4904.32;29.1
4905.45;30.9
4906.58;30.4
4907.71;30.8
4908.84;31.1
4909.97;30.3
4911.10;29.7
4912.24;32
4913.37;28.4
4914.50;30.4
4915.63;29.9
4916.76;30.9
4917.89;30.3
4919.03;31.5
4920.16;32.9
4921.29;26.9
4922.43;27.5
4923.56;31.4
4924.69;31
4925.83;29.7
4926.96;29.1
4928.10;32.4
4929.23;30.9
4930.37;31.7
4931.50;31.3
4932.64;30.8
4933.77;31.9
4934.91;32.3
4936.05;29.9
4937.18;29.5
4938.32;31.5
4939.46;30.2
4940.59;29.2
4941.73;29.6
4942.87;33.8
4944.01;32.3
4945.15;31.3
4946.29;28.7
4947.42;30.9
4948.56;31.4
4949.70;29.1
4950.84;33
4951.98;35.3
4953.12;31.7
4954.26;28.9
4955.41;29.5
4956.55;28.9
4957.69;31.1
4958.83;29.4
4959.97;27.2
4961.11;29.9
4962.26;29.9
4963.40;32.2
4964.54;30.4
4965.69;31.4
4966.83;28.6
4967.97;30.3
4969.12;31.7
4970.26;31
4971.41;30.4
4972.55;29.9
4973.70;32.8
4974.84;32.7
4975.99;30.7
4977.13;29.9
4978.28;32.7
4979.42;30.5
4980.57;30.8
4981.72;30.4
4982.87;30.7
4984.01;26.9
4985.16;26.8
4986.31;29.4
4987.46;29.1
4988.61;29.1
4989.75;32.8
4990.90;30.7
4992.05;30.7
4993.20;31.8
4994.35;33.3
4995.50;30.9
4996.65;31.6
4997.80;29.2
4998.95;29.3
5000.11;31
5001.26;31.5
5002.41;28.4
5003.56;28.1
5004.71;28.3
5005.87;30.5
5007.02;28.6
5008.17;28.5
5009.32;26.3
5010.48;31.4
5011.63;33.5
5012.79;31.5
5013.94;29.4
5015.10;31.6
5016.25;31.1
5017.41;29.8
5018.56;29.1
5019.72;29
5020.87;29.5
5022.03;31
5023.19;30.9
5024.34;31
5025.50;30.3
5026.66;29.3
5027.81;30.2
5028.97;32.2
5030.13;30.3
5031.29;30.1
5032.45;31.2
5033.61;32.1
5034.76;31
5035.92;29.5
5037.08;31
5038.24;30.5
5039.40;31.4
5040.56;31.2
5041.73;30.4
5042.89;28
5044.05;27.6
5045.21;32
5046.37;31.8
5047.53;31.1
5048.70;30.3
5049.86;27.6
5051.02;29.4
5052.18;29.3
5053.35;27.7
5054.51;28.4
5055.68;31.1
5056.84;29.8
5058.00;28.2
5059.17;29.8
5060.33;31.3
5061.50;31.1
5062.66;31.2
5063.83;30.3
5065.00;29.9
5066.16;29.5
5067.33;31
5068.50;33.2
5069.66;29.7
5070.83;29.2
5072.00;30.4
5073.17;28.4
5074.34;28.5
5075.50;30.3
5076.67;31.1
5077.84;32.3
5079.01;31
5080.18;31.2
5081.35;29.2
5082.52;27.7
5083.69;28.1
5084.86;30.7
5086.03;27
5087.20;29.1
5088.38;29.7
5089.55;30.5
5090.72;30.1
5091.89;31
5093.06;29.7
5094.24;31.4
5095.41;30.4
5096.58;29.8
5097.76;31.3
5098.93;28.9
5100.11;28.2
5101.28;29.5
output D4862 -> 0.12 mag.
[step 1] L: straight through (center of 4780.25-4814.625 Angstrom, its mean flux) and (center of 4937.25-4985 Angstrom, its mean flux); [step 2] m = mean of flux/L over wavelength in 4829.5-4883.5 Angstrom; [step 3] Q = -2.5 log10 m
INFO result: 0.04 mag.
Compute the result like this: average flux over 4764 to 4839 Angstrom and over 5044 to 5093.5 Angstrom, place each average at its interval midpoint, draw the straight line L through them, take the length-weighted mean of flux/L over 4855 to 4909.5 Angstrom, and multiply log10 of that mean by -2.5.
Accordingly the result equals 0.04 mag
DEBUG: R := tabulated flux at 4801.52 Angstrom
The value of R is 32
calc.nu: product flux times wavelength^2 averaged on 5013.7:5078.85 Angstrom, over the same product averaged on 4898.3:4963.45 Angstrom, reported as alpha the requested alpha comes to 1.0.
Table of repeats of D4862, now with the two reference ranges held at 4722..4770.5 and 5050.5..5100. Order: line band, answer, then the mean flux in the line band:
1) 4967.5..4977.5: -0.023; 31.1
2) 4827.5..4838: 0.036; 30.1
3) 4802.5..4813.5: 0.013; 30.9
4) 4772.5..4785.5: 0.012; 31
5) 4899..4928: 0.010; 30.4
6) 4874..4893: 0.016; 30.4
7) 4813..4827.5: 0.005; 31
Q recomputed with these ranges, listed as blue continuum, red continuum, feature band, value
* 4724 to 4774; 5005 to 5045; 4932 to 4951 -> -0.01 mag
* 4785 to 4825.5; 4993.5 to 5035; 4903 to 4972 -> 0.00 mag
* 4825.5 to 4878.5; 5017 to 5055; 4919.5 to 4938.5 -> -0.03 mag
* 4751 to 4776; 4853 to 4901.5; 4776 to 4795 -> 0.00 mag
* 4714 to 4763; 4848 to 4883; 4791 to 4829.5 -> -0.04 mag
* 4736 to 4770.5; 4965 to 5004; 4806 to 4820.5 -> 0.03 mag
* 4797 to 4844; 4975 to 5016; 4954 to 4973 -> 0.01 mag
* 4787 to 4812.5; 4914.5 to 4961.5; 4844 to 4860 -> 0.00 mag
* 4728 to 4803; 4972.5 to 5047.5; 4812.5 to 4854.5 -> 0.00 mag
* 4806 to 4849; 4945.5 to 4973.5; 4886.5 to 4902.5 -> 0.01 mag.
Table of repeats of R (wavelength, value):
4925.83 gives 29.7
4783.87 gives 32.1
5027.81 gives 30.2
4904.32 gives 29.1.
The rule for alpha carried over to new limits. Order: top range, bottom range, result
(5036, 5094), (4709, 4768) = 1.09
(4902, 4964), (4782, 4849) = 1.03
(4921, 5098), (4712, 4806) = 1.07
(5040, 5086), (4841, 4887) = 1.09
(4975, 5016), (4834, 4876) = 1.08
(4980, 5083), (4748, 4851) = 1.06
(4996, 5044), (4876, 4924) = 1.04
